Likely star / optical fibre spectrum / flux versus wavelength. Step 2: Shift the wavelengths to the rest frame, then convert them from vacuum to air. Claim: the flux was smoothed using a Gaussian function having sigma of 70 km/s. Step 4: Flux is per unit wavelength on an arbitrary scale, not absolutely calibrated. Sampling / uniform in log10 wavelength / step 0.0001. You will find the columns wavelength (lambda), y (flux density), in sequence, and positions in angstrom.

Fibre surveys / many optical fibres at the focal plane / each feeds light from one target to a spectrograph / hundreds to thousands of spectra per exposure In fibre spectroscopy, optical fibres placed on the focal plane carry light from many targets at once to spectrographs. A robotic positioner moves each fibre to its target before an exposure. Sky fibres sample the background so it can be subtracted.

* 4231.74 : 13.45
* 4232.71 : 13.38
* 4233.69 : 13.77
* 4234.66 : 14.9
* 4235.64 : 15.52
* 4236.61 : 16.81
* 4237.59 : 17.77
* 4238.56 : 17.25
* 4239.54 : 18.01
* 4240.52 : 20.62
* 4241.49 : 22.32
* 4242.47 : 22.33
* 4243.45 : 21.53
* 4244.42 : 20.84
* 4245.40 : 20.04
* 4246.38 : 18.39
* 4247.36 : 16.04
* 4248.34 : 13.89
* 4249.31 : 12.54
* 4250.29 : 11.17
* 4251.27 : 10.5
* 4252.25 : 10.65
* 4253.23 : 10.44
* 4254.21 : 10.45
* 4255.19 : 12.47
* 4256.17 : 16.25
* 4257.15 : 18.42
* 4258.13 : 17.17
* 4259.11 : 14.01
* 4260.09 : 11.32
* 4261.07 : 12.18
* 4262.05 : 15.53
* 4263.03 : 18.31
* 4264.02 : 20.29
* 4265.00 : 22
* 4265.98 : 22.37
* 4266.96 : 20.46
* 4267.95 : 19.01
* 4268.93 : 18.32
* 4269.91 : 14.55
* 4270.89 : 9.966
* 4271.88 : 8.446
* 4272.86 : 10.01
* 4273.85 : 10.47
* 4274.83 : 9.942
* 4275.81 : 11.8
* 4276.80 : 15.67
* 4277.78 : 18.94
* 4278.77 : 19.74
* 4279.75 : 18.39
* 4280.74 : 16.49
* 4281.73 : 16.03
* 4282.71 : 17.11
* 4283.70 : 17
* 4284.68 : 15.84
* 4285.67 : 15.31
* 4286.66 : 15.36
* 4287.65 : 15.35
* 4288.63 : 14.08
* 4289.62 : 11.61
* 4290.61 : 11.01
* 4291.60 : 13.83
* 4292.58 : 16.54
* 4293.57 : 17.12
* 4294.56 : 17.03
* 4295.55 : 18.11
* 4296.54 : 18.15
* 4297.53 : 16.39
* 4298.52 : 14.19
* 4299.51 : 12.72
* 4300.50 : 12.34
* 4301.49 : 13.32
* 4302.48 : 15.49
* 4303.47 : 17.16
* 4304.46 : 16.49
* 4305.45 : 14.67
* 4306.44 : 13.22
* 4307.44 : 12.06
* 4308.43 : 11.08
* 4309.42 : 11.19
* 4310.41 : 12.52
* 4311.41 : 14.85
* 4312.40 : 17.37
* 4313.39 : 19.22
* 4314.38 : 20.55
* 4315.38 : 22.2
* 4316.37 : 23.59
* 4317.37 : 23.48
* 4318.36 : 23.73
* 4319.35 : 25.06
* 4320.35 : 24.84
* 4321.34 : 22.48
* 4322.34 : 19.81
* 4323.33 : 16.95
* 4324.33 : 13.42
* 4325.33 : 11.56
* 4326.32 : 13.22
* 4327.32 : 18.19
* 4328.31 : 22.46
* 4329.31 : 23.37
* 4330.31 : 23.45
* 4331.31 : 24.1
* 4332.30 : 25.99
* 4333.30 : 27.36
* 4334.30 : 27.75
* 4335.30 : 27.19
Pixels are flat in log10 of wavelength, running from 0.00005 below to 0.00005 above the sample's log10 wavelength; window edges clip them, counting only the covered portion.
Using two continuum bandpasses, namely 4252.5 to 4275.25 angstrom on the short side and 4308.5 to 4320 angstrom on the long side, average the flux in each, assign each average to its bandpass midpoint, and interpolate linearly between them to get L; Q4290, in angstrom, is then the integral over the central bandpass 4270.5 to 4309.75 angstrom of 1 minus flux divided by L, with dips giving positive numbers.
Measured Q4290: 5.90 angstrom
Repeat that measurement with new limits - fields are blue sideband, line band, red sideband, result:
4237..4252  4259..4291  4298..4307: 0.9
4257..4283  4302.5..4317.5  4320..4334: 2.1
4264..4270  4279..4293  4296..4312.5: 1.4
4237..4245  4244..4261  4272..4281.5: 3.7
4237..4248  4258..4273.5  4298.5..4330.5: 2.5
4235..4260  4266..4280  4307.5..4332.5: 1.9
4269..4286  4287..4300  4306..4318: 0.4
